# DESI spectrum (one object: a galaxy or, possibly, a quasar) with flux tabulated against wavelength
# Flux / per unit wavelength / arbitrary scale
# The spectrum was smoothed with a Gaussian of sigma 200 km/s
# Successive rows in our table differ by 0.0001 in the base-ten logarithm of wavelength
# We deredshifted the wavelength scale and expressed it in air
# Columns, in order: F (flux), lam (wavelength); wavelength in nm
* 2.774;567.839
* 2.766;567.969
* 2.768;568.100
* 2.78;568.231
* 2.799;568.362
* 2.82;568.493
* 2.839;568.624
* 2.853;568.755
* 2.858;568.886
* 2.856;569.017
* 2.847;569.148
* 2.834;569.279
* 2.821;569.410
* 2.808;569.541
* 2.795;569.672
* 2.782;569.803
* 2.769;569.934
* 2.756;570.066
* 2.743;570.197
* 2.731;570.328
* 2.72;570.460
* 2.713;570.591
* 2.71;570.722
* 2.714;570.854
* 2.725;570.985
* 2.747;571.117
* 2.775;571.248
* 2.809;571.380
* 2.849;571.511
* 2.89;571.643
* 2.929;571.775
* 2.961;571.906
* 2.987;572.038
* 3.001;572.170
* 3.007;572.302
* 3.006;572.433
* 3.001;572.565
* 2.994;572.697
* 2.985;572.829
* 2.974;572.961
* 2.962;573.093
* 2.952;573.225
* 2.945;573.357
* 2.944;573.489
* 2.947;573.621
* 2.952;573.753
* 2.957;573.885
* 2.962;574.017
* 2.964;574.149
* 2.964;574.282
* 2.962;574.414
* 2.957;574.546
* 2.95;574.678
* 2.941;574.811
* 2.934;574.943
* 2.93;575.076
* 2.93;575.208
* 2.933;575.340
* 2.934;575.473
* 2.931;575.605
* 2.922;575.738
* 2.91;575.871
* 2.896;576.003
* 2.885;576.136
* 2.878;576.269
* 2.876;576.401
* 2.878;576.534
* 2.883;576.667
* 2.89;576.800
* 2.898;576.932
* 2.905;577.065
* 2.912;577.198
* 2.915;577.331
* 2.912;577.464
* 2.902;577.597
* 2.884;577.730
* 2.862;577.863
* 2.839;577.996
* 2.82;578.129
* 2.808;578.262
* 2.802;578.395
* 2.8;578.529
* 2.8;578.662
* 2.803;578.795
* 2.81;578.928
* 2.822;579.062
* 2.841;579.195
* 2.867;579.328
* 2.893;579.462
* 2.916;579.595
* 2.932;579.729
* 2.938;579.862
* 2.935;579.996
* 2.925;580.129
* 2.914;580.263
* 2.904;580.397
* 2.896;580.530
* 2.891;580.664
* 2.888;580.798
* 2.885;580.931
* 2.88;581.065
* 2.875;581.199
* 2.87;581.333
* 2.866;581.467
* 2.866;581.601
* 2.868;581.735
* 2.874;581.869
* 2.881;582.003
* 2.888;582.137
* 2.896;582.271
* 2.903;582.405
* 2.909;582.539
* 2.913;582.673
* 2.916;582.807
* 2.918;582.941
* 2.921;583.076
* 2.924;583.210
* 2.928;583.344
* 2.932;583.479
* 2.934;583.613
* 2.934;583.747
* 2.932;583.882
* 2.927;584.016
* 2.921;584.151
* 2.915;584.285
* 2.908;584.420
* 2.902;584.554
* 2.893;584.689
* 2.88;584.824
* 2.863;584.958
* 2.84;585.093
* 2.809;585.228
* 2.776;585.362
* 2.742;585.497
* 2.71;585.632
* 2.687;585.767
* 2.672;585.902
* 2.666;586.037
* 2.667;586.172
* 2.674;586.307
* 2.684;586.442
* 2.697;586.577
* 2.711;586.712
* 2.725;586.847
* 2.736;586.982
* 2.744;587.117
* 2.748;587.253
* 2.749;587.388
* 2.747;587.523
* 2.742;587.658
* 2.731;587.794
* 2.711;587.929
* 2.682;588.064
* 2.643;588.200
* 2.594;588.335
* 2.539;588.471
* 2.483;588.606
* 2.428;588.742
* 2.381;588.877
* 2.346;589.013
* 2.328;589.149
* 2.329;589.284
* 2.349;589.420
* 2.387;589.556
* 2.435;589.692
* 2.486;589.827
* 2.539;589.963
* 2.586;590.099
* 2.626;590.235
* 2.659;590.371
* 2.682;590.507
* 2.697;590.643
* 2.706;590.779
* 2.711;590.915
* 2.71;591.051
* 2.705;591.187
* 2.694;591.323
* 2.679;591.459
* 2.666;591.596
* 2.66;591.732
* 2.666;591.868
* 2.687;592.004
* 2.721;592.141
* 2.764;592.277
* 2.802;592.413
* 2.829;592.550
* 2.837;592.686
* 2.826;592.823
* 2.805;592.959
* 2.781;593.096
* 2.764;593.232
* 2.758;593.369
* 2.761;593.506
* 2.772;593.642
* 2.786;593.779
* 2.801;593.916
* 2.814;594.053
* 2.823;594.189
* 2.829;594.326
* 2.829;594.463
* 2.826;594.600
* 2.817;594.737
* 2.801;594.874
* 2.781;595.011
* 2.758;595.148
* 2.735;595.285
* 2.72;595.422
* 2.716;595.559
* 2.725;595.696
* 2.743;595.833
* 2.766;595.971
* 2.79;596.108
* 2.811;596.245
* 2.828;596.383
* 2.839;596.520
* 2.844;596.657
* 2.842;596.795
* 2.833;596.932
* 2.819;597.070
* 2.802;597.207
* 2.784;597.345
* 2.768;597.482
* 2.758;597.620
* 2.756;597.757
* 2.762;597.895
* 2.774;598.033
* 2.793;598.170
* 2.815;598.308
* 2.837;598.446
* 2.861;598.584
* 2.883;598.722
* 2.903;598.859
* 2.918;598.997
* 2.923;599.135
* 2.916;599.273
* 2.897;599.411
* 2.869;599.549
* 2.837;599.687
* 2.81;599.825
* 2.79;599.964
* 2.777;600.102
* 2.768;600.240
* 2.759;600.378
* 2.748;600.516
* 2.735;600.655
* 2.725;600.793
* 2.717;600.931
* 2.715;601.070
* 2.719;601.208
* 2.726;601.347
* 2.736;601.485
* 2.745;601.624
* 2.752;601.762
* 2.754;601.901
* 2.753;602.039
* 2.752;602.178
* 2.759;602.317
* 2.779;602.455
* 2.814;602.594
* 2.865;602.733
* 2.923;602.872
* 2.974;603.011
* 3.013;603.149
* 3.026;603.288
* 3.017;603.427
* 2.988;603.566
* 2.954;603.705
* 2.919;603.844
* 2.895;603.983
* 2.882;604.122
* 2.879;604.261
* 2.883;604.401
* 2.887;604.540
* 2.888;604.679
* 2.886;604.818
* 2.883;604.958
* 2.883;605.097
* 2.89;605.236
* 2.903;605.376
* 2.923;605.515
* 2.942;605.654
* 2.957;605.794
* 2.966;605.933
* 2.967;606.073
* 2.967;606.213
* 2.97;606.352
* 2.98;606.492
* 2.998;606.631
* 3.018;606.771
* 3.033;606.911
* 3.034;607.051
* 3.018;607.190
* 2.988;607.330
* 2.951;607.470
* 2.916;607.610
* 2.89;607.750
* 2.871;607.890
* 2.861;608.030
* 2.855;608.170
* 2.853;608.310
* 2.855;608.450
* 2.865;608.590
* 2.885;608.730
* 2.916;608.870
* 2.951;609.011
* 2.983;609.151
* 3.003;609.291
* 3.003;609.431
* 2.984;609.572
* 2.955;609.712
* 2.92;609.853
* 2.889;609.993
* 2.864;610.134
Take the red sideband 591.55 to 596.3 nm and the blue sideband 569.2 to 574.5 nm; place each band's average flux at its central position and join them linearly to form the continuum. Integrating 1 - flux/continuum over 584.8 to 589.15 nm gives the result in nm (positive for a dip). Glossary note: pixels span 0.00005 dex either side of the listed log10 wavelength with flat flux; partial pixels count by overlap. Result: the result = 0.203 nm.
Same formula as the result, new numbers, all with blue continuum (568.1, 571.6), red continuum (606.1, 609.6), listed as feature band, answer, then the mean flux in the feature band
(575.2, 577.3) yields -0.067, 2.9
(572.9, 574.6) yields -0.093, 2.96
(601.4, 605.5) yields 0.077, 2.87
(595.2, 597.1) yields 0.073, 2.79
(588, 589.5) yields 0.211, 2.46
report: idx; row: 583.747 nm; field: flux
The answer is 2.934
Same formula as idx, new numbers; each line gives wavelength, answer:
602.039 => 2.753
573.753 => 2.952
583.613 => 2.934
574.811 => 2.941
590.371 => 2.659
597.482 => 2.768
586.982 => 2.736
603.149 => 3.013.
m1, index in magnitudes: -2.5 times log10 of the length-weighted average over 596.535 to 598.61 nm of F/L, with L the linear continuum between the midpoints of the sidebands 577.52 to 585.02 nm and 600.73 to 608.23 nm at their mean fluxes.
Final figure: 0.033 mag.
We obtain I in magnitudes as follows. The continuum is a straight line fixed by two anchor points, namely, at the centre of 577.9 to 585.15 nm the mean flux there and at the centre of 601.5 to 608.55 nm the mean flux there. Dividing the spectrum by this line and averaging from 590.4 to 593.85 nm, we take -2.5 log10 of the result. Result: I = 0.06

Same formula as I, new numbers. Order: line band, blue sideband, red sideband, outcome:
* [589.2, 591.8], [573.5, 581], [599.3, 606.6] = 0.11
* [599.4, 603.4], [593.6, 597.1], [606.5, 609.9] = 0.02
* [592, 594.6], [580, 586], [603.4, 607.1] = 0.04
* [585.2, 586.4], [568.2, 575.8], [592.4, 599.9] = 0.05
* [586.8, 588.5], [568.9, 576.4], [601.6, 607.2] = 0.08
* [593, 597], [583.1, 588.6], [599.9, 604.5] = 0.01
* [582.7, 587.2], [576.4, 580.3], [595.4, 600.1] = 0.01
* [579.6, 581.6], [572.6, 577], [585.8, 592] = -0.04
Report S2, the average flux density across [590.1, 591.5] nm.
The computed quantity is 2.68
